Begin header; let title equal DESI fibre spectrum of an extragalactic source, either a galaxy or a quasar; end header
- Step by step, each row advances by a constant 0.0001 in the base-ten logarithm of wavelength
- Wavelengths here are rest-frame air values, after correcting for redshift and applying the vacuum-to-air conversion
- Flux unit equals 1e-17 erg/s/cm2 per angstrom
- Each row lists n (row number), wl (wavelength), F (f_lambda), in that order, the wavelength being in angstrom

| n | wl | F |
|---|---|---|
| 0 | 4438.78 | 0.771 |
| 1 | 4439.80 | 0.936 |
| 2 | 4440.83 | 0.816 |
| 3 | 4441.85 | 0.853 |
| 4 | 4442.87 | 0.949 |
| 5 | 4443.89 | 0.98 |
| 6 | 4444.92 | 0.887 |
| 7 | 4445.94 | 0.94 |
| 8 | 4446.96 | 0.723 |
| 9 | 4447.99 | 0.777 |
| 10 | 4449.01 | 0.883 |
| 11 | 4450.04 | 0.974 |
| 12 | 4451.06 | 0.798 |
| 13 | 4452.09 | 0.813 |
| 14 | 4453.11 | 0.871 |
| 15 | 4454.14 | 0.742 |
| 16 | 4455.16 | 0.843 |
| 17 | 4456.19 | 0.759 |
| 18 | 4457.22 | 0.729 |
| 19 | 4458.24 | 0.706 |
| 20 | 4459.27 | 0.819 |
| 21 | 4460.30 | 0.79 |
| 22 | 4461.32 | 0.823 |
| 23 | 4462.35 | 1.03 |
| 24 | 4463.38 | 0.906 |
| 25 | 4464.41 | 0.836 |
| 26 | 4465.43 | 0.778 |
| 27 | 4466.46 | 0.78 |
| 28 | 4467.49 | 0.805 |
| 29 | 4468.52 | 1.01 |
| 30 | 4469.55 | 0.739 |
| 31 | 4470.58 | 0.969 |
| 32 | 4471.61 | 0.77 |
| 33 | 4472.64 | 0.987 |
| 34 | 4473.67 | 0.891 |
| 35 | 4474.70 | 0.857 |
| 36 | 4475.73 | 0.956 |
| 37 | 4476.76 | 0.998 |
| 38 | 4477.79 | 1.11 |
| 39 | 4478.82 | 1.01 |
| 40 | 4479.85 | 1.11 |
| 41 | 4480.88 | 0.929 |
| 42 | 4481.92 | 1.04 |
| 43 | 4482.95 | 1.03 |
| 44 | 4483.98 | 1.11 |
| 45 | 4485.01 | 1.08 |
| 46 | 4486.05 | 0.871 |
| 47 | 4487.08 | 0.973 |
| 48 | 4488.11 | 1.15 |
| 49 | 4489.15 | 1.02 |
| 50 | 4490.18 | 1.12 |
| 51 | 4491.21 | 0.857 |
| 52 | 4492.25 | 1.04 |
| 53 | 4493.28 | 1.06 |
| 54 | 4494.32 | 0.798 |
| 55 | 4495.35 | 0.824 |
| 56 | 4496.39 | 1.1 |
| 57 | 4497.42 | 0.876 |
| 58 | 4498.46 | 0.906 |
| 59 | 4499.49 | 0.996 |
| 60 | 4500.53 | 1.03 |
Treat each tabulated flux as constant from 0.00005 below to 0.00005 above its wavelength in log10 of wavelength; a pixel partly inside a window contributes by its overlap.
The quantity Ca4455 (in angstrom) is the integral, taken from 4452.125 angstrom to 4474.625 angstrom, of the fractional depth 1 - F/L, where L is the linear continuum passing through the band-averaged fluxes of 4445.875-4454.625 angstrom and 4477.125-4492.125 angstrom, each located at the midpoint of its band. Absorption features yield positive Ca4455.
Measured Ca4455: 1.7 angstrom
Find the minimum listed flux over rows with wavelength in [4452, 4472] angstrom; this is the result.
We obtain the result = 0.706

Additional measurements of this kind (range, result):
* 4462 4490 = 0.739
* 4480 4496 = 0.798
